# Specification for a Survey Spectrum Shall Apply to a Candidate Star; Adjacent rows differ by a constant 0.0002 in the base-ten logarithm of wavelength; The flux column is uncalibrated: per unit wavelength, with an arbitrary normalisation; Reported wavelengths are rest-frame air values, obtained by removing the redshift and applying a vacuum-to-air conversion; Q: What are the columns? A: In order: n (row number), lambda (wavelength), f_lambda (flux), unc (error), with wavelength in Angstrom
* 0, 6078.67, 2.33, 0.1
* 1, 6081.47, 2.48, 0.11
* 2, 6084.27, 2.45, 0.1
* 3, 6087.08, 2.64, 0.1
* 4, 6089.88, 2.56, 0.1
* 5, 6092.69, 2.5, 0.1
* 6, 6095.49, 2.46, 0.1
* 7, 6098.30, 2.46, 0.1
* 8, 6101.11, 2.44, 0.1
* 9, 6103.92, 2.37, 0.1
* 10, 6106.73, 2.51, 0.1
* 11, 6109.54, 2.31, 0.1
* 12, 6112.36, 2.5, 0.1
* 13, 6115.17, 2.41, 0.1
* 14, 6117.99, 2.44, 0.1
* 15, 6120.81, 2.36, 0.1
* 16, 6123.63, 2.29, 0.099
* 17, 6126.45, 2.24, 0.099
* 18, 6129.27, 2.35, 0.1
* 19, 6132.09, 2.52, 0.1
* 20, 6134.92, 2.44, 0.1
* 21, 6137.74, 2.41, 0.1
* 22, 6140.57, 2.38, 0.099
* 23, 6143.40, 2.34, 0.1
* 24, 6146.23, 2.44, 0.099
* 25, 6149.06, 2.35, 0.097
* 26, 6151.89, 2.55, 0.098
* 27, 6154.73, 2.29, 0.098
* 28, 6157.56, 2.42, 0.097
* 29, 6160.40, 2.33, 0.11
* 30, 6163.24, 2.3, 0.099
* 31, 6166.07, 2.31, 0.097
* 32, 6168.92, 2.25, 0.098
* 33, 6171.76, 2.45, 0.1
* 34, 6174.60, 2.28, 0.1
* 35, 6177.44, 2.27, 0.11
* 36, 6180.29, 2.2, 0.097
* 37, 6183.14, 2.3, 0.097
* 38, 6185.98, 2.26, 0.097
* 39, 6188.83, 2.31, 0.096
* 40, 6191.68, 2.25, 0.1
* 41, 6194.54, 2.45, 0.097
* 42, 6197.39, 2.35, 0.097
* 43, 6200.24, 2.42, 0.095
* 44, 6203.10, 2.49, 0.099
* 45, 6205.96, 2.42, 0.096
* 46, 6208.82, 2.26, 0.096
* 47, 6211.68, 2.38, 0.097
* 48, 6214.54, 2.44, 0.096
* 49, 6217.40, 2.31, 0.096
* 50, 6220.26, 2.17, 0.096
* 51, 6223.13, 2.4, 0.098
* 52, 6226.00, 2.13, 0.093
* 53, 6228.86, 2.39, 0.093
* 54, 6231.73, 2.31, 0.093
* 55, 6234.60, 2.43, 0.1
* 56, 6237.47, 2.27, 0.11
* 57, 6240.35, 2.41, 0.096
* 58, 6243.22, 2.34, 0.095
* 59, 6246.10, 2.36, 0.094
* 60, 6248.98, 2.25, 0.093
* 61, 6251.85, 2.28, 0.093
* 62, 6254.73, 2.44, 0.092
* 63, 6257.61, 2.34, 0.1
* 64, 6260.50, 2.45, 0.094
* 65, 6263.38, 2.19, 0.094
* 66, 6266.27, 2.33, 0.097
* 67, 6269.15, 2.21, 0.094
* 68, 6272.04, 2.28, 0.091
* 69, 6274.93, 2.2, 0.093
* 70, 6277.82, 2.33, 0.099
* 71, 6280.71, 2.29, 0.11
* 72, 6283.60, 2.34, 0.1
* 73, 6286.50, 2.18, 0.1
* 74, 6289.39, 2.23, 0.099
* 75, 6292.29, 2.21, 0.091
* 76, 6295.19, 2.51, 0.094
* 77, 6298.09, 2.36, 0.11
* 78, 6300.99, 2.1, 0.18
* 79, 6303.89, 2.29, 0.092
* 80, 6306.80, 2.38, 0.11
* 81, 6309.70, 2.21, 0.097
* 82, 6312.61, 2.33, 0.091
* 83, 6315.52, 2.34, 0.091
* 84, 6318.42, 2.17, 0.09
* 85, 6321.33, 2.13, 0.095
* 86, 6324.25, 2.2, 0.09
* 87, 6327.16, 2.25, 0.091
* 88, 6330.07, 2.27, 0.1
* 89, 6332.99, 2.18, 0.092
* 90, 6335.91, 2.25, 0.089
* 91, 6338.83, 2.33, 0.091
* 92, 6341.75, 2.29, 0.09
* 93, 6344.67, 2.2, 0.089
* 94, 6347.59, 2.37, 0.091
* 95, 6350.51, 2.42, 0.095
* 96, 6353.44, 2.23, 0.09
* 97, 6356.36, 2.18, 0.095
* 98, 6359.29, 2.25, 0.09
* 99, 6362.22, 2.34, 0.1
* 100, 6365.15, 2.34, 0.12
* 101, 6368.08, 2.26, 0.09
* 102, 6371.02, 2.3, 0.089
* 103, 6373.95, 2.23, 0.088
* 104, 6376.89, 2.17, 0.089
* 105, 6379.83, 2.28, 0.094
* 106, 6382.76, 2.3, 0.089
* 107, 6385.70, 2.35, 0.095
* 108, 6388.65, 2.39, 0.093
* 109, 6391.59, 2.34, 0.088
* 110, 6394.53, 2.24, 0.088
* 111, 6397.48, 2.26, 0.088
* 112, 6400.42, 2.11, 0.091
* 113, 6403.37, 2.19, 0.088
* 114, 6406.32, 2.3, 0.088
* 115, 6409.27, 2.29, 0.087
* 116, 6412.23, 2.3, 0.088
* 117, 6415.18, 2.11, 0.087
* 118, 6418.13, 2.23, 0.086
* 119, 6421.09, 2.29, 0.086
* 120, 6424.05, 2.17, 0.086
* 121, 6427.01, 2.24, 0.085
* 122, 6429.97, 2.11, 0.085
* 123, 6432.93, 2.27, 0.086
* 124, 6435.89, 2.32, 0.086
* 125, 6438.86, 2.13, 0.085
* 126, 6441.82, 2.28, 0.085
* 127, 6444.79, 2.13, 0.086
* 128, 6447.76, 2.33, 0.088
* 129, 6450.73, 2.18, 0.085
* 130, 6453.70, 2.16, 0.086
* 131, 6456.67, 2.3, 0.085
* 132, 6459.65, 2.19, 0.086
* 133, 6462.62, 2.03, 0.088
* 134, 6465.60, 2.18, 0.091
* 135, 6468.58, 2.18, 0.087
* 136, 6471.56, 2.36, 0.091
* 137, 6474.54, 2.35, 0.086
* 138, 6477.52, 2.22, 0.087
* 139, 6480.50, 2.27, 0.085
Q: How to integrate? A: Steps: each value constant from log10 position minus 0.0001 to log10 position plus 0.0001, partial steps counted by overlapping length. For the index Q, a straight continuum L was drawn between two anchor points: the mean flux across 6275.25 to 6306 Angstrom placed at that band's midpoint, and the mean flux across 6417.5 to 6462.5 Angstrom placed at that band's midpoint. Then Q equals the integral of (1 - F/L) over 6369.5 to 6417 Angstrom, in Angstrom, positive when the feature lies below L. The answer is -0.49 Angstrom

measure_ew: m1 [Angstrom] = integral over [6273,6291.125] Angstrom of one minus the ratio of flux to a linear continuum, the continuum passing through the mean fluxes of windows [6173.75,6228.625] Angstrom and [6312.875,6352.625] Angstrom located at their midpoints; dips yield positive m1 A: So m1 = 0.20 Angstrom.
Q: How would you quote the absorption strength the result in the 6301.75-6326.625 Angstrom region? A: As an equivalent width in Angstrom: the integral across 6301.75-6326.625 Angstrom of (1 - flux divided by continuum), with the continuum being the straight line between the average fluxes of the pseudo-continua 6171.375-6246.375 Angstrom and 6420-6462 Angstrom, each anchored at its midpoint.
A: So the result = 0.3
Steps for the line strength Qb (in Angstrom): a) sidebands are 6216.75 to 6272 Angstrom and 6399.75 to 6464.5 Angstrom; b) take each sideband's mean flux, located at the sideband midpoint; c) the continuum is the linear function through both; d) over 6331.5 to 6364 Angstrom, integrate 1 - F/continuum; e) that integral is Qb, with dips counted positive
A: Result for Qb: -0.3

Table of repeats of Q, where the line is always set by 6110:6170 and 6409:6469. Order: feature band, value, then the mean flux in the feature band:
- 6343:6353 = -0.3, 2.32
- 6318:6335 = 0.5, 2.2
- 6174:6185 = 0.4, 2.26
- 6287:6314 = 0.0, 2.29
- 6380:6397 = -0.6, 2.32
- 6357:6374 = -0.3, 2.29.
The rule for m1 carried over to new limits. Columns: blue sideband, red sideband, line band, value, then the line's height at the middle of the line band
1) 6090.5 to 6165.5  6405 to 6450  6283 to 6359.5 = 0.9 Angstrom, 2.29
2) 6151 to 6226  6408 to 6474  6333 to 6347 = 0.0 Angstrom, 2.27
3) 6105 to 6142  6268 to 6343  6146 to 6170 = 0.1 Angstrom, 2.37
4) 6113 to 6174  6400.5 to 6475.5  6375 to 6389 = -0.2 Angstrom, 2.25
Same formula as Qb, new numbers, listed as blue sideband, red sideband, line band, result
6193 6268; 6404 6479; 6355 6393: -0.4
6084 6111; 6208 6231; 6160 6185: 0.8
